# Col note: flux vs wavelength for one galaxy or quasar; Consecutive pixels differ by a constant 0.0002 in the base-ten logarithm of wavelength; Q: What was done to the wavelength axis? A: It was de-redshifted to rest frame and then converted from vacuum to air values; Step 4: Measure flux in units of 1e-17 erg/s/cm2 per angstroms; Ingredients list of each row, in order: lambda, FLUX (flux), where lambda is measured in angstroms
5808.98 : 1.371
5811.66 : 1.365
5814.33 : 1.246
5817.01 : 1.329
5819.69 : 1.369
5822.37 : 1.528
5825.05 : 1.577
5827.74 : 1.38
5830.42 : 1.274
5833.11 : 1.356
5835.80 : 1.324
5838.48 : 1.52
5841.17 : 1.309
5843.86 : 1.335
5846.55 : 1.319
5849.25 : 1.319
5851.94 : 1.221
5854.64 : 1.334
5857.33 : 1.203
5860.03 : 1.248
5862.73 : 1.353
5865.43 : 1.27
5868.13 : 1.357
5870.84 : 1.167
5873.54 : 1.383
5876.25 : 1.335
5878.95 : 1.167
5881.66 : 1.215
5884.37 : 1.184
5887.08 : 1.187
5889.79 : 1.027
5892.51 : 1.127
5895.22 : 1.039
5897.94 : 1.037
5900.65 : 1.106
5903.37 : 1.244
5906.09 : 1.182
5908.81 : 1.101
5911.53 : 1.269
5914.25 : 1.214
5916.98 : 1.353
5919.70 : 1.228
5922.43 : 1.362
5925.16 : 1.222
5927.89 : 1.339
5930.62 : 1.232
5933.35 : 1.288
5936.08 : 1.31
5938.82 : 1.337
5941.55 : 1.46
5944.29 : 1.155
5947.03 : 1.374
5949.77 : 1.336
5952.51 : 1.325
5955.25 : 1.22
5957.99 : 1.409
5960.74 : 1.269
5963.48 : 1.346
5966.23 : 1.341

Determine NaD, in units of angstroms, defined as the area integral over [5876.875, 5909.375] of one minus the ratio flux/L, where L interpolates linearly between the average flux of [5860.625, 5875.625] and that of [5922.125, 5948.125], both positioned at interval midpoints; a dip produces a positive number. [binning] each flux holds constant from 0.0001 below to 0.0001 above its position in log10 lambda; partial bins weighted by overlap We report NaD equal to 4.1 angstroms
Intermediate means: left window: 1.3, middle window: 1.14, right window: 1.3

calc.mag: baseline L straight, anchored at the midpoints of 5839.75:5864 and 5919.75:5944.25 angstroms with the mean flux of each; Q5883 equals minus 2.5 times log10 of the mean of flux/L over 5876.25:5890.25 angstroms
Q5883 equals 0.10 mag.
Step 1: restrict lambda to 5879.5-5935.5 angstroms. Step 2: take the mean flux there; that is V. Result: 1.2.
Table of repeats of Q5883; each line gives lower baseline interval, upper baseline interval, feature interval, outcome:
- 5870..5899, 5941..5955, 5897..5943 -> 0.00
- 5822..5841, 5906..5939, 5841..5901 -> 0.10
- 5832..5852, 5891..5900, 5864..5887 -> -0.07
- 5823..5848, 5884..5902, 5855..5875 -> -0.04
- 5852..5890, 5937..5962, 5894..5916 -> 0.11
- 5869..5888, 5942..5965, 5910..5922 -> 0.00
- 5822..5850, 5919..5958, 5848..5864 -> 0.07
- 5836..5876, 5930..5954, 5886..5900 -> 0.21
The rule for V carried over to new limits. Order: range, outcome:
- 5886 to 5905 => 1.11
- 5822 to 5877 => 1.34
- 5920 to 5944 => 1.31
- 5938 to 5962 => 1.32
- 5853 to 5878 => 1.29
